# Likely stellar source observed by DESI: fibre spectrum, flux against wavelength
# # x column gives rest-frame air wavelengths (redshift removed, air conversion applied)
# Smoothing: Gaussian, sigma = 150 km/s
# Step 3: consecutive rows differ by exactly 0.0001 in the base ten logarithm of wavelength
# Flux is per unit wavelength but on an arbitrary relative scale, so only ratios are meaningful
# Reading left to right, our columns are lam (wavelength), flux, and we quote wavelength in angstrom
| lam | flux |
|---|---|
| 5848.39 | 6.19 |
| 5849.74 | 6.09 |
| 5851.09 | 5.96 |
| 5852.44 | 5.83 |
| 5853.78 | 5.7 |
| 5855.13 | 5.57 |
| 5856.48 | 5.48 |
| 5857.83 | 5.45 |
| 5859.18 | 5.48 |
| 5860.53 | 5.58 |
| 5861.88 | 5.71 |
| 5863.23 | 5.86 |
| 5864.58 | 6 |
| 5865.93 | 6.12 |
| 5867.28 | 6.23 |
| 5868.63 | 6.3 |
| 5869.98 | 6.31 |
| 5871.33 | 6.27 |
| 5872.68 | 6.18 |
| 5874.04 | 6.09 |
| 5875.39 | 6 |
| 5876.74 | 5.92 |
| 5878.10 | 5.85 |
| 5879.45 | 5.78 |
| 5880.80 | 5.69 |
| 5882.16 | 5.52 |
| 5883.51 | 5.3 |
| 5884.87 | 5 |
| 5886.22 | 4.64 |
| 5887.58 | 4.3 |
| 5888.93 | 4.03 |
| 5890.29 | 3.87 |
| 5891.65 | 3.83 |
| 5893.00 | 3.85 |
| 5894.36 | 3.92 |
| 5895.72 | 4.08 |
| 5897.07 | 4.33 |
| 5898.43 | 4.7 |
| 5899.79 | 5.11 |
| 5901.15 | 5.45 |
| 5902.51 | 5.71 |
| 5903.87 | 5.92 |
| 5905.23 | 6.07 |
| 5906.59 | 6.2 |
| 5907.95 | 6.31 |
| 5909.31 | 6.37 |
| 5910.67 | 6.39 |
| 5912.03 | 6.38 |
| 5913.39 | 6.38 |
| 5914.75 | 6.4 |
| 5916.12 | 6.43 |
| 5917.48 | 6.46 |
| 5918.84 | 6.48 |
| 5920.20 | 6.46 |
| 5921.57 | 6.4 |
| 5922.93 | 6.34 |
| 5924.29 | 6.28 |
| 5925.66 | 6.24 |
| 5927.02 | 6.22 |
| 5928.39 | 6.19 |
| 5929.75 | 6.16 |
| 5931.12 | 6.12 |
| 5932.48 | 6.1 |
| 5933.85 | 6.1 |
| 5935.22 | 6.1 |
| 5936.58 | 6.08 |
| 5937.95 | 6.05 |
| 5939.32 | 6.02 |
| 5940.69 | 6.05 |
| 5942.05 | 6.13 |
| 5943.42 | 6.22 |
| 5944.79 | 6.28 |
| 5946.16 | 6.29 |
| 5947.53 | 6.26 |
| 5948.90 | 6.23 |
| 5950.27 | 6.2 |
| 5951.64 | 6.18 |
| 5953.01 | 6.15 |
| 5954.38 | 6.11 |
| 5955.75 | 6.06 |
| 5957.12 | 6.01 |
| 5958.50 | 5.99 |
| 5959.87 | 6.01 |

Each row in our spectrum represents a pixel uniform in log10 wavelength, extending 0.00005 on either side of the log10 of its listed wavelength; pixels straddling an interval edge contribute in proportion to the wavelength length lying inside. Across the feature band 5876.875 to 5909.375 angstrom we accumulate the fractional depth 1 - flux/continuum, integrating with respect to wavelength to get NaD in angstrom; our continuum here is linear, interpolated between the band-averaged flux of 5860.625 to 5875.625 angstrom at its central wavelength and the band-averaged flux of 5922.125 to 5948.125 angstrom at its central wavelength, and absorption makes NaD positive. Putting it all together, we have 5.6 angstrom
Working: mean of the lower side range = 6.08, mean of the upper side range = 6.17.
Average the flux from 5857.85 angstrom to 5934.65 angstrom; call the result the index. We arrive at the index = 5.7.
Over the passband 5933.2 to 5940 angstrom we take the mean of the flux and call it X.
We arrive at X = 6.07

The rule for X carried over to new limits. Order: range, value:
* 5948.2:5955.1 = 6.18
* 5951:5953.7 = 6.17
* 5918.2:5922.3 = 6.44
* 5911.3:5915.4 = 6.39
